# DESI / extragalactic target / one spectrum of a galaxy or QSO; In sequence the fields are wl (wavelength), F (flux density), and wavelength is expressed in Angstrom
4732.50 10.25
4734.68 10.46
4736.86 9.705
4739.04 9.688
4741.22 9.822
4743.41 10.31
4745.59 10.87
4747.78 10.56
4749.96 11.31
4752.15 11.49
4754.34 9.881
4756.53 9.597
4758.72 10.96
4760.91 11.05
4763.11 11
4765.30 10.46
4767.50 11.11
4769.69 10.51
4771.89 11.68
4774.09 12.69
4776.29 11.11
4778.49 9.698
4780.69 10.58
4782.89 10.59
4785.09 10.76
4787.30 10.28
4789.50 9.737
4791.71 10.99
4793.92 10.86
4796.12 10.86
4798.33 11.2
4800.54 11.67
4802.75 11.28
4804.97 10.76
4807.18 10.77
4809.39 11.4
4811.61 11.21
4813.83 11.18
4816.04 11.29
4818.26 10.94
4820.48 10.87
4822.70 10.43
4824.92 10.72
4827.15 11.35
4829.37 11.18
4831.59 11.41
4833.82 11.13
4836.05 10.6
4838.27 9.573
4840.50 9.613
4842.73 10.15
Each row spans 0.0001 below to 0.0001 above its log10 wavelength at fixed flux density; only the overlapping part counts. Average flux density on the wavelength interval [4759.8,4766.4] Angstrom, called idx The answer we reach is 10.8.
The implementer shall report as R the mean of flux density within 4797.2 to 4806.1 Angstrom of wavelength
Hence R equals 11.2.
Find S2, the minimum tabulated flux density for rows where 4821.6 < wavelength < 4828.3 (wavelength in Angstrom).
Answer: 10.43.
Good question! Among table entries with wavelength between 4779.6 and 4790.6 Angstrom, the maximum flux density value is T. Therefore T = 10.76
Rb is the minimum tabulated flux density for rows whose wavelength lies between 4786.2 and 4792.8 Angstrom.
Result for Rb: 9.737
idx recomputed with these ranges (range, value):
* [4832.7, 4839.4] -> 10.4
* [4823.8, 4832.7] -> 11.2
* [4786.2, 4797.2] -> 10.6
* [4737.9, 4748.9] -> 10.3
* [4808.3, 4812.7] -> 11.3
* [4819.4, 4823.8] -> 10.7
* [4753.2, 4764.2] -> 10.5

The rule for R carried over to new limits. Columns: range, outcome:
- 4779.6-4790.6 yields 10.4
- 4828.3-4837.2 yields 11.1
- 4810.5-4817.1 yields 11.2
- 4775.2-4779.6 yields 10.4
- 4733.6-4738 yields 10.1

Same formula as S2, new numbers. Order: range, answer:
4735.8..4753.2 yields 9.688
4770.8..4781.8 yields 9.698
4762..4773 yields 10.46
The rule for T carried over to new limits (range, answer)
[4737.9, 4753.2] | 11.49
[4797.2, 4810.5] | 11.67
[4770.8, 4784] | 12.69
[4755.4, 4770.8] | 11.11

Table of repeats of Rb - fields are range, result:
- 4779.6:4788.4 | 10.28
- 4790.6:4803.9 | 10.86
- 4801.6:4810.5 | 10.76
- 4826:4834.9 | 11.13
